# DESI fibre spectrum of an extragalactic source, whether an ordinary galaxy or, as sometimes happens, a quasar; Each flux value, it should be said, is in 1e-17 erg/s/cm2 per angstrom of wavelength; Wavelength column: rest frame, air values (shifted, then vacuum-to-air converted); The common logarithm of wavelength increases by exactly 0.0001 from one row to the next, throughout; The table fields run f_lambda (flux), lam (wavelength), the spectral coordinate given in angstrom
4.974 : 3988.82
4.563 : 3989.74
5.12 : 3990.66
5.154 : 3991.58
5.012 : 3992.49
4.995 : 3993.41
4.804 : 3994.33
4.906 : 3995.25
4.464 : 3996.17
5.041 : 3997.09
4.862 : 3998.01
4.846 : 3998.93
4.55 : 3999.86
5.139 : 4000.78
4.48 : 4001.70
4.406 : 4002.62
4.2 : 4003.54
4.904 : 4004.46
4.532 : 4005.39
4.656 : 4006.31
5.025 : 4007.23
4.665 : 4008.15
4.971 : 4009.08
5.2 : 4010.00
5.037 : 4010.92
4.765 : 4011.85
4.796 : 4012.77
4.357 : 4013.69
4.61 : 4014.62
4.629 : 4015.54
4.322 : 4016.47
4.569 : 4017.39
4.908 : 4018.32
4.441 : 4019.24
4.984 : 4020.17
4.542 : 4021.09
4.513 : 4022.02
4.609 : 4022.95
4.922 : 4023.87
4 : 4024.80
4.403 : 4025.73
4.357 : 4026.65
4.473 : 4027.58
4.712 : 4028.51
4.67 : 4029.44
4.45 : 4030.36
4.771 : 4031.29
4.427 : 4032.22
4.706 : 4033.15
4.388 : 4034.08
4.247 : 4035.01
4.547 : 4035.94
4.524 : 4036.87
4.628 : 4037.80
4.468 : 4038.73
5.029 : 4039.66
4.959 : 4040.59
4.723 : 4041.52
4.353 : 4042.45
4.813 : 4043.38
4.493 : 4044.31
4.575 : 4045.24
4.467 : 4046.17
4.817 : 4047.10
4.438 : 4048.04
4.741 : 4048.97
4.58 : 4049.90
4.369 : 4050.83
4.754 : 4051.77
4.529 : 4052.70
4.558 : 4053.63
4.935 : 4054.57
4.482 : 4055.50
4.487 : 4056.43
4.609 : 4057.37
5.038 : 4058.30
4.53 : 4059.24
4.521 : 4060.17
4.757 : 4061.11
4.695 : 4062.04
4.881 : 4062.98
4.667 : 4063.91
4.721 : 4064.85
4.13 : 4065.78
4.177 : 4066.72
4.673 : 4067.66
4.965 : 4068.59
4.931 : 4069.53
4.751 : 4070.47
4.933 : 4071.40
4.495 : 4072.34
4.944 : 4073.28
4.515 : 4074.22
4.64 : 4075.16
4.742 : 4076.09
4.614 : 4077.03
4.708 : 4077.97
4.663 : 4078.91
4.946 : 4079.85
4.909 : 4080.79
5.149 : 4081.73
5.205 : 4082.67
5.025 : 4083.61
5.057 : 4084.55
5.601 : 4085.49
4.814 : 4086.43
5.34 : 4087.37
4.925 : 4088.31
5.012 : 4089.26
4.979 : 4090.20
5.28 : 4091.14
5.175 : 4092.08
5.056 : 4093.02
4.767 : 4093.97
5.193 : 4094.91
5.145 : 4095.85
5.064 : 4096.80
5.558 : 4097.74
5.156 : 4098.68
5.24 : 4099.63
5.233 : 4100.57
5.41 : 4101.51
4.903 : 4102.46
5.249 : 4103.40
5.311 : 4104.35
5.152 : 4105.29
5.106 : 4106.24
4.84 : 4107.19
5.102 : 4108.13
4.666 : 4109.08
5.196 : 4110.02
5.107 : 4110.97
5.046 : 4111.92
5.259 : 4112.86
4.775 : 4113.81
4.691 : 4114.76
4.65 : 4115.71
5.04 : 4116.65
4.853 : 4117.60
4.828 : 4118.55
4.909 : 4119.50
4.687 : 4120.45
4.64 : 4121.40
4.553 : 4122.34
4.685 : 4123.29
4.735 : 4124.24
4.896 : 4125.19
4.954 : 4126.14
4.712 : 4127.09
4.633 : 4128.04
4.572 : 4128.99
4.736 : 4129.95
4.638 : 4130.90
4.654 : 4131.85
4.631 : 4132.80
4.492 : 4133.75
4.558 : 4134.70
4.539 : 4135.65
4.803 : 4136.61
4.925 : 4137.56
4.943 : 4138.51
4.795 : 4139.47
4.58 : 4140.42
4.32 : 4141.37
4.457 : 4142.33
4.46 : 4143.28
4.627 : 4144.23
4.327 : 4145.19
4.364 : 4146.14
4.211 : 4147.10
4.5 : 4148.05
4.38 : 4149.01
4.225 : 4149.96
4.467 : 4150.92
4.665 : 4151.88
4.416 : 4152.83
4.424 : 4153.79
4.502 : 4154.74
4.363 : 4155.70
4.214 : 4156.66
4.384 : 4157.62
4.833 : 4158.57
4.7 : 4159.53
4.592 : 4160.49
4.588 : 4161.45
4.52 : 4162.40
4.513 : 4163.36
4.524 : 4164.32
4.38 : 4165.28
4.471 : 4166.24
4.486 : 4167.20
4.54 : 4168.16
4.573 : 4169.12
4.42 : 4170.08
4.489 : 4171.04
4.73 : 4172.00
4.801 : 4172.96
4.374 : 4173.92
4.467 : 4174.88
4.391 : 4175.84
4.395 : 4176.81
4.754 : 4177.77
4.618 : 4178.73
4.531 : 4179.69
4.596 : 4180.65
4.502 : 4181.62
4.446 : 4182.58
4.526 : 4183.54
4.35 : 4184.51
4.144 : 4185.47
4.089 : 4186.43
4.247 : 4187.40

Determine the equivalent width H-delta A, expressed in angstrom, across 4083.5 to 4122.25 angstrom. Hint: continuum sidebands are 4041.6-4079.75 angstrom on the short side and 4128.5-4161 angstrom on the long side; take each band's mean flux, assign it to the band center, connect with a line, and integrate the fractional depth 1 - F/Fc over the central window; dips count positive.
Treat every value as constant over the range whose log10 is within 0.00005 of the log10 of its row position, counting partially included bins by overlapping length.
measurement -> -3.8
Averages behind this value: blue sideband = 4.65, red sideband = 4.54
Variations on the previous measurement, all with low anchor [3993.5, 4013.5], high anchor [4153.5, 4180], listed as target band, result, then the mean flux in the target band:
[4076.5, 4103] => -2.5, 5.08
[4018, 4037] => 0.7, 4.55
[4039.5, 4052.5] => 0.2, 4.64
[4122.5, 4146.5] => -0.4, 4.64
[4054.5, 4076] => 0.0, 4.67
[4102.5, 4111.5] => -0.9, 5.07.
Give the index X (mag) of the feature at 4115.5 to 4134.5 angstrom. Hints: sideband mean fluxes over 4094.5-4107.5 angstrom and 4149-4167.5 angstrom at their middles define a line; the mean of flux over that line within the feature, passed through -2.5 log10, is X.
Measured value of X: 0.04 mag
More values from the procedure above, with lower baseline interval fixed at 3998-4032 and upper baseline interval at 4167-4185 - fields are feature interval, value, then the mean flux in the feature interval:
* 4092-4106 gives -0.13 mag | 5.17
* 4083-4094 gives -0.11 mag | 5.1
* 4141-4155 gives 0.03 mag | 4.42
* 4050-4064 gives -0.01 mag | 4.65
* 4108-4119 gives -0.08 mag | 4.93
